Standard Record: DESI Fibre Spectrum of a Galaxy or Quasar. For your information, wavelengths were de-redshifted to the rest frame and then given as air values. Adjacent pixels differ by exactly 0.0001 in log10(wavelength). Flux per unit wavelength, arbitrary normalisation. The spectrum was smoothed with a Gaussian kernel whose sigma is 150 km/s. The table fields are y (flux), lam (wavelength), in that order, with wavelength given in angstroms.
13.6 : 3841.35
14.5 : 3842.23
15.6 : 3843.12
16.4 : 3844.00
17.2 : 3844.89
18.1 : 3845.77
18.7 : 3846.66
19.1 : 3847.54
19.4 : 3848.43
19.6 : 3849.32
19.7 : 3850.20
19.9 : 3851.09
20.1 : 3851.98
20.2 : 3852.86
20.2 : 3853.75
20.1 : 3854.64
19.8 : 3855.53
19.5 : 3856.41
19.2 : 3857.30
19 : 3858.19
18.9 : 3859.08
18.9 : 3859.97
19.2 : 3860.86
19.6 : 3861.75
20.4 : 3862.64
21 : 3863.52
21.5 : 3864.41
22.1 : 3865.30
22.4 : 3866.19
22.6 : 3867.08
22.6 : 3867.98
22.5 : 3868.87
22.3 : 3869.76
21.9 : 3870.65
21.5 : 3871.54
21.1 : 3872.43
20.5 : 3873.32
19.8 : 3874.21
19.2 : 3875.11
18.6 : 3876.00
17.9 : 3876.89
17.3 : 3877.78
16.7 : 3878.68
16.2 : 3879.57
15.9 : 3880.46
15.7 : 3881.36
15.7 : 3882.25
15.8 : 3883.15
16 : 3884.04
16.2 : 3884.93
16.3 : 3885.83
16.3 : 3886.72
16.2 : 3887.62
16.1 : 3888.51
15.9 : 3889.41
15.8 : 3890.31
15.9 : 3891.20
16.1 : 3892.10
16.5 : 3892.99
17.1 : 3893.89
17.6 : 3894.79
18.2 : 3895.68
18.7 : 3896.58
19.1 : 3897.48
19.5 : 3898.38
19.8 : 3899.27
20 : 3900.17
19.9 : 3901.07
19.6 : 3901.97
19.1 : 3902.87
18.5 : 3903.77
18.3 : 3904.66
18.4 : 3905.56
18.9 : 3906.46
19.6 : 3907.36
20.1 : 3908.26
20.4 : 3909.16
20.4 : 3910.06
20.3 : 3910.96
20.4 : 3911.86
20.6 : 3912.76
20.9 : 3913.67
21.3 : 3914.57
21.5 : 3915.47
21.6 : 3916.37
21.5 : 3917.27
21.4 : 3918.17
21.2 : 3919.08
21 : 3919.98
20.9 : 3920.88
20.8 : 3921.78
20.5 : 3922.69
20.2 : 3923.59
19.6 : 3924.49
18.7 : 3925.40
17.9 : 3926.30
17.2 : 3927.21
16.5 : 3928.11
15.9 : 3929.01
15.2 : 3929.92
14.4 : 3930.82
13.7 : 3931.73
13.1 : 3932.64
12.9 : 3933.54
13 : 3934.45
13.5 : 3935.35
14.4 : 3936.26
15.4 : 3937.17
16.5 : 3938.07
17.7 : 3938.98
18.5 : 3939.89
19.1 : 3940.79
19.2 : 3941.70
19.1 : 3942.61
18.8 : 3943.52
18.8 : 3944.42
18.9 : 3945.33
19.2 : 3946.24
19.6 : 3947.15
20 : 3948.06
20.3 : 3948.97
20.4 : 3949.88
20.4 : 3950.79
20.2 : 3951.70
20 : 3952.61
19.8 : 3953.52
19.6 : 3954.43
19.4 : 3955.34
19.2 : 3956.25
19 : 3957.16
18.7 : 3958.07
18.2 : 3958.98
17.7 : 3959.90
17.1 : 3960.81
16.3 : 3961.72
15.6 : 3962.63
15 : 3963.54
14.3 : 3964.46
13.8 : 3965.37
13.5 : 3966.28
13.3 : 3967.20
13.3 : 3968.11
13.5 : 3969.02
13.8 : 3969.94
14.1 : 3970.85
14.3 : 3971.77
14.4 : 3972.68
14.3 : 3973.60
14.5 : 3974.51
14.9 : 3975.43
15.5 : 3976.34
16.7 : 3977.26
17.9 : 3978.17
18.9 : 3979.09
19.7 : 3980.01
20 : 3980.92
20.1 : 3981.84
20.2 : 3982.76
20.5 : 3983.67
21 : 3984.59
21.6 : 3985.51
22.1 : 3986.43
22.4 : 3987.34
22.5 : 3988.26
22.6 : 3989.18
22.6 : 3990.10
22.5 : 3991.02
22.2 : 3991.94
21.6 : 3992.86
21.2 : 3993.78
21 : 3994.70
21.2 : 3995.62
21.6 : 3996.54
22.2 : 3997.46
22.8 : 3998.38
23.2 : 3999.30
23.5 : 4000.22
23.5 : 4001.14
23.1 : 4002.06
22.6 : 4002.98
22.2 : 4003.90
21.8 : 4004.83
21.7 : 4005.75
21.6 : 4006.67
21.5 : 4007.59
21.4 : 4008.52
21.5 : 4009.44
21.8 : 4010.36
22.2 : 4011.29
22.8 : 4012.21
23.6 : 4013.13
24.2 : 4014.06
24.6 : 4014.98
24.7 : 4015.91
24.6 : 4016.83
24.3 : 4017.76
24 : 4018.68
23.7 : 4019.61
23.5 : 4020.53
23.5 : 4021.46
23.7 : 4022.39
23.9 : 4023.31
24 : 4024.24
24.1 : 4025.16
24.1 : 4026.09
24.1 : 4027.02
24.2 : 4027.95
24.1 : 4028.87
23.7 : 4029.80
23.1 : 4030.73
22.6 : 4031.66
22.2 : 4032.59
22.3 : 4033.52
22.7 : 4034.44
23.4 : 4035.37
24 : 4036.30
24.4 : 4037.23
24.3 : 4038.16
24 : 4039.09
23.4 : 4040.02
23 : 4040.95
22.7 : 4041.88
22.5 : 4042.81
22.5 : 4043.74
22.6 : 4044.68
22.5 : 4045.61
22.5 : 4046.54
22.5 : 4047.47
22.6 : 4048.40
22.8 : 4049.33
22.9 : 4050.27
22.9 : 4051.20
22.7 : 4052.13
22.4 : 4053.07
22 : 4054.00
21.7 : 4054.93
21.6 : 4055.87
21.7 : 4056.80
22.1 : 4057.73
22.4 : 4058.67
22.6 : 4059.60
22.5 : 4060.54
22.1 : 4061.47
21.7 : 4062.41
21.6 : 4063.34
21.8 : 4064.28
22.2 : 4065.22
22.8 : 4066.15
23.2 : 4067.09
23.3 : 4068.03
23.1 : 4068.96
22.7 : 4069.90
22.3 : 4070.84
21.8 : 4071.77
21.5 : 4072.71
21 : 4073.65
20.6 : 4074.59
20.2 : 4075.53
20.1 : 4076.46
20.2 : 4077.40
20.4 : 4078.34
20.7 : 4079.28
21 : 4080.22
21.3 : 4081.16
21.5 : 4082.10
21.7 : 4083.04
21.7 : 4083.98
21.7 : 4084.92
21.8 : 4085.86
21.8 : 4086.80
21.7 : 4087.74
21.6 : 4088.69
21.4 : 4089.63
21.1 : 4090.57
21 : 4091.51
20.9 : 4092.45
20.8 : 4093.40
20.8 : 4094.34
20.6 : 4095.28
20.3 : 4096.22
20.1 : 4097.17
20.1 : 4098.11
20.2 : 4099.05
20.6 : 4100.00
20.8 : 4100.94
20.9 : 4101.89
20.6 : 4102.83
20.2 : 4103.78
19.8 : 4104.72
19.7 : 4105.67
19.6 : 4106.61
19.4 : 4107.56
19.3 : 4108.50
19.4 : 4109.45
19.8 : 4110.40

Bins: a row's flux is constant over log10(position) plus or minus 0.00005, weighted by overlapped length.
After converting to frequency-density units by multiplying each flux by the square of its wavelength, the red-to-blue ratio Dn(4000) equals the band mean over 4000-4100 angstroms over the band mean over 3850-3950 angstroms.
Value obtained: 1.3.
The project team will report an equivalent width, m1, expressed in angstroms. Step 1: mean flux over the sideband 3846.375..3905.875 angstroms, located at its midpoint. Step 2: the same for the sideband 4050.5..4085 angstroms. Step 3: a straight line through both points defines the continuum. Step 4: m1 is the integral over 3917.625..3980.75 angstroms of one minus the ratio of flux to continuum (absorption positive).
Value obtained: 8.53 angstroms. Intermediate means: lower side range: 18.9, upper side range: 21.8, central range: 17.3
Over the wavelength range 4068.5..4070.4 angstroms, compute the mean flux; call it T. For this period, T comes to 22.8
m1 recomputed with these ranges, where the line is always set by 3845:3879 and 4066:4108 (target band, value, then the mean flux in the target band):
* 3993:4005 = -0.95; 22.3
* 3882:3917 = 3.00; 18.5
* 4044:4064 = -1.33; 22.3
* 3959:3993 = 4.78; 17.7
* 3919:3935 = 2.41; 17.3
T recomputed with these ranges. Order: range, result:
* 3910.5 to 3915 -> 20.7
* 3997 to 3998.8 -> 22.5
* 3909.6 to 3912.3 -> 20.4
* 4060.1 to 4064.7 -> 21.9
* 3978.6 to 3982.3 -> 19.6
